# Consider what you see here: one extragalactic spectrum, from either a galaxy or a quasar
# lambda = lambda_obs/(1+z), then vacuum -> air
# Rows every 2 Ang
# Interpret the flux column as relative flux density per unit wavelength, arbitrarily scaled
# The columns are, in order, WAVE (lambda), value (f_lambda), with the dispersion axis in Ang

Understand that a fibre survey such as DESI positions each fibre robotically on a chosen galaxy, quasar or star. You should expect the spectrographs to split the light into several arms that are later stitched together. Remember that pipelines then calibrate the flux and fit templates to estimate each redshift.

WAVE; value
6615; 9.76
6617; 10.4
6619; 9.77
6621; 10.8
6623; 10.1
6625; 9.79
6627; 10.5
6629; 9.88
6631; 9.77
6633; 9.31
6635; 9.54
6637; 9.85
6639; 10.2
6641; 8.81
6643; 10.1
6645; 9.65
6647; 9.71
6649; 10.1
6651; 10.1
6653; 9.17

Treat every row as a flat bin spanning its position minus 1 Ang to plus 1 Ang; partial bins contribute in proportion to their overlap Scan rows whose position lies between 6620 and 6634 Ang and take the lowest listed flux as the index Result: 9.31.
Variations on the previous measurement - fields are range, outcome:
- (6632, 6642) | 8.81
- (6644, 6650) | 9.65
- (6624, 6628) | 9.79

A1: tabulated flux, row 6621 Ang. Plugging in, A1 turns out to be 10.8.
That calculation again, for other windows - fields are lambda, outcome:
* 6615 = 9.76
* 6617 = 10.4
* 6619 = 9.77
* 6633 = 9.31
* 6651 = 10.1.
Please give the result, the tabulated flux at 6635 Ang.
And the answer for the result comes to 9.54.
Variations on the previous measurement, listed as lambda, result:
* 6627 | 10.5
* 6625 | 9.79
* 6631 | 9.77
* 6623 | 10.1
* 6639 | 10.2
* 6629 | 9.88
